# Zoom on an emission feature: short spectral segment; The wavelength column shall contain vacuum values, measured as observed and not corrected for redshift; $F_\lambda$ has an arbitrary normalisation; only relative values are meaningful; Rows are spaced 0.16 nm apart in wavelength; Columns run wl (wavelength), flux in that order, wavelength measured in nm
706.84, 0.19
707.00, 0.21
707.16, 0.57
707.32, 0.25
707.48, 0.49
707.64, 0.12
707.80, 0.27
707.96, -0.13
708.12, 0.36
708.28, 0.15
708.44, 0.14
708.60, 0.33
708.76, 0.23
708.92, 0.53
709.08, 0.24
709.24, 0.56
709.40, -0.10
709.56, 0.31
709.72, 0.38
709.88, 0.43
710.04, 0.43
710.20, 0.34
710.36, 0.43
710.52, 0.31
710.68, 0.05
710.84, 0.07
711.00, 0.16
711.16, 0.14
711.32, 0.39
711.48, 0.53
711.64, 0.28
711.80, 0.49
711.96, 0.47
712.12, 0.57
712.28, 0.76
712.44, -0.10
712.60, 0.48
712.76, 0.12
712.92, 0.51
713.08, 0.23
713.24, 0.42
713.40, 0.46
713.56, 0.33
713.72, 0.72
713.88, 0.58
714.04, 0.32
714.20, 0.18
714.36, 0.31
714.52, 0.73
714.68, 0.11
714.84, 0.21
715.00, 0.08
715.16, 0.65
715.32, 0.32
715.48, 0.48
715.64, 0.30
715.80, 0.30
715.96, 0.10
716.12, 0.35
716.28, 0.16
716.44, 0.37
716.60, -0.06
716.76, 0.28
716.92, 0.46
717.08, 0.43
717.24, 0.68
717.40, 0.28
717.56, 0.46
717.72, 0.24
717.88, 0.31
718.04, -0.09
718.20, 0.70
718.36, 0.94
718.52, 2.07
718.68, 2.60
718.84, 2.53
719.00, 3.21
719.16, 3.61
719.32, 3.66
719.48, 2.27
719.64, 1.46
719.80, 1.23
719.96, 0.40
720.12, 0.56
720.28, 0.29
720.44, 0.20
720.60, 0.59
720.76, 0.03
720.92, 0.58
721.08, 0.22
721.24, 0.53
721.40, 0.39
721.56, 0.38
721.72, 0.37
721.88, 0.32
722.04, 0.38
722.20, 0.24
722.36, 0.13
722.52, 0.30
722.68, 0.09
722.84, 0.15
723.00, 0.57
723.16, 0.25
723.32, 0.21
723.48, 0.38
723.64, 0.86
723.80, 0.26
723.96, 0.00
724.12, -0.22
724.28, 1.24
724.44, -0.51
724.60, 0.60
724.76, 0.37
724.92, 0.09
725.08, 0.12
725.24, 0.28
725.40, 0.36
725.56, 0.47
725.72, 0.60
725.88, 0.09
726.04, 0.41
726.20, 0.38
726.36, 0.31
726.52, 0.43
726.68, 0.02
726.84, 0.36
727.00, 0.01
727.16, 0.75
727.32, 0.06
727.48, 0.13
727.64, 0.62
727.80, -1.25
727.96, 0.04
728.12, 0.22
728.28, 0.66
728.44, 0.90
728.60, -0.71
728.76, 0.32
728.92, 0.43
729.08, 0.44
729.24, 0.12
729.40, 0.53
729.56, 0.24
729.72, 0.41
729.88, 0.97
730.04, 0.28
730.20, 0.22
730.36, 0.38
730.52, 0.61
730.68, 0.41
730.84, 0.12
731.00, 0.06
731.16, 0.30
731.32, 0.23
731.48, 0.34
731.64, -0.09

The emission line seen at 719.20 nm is [O II]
